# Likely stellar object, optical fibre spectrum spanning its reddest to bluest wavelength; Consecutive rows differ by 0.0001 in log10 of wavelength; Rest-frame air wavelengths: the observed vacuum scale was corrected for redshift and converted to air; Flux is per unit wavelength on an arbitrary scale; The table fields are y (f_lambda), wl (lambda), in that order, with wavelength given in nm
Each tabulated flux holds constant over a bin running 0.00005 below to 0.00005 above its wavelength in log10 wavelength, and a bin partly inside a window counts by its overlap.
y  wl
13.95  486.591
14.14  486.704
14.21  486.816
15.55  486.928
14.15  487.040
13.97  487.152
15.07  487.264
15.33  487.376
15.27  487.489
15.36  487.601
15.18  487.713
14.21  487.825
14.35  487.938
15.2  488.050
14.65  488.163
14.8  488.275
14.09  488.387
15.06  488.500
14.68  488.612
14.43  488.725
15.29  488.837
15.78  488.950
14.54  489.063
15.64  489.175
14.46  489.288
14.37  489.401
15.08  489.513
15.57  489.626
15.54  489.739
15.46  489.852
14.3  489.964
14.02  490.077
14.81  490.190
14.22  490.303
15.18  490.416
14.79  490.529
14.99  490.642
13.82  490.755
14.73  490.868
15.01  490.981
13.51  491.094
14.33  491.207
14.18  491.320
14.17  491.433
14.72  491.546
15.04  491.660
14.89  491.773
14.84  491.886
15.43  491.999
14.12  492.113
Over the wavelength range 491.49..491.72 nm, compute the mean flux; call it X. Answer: 14.8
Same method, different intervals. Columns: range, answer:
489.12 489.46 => 14.8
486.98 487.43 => 14.7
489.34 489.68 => 15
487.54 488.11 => 14.9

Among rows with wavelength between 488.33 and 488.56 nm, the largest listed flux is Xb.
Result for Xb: 15.06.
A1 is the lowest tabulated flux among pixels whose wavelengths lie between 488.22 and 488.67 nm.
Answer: 14.09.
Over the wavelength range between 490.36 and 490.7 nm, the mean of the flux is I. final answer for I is 15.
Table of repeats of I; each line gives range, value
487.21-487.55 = 15.2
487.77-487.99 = 14.2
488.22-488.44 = 14.5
